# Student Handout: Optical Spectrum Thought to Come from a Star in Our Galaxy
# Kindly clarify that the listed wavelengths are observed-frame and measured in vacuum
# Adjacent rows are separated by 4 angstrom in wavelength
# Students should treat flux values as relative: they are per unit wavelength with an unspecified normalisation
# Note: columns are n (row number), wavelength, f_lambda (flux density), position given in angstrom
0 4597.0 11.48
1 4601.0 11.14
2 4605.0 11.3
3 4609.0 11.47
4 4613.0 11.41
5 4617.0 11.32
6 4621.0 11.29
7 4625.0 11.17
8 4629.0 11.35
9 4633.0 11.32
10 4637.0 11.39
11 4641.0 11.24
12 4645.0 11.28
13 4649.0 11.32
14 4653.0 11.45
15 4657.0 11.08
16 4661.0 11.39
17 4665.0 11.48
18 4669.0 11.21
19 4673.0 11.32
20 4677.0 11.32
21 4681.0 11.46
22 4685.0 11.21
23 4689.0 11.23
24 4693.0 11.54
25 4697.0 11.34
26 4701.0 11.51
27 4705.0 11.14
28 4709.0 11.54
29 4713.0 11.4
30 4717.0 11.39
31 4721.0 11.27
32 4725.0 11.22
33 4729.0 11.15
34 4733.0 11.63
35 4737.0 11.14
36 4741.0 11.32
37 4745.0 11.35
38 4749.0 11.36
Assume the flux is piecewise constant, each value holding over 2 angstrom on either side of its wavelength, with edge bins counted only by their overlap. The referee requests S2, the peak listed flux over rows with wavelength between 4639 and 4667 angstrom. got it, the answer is 11.48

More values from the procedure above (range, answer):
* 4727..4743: 11.63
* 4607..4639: 11.47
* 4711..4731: 11.4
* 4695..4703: 11.51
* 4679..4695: 11.54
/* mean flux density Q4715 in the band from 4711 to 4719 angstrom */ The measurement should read 11.4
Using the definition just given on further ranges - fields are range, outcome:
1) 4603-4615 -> 11.4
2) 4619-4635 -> 11.3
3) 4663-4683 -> 11.4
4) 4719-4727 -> 11.2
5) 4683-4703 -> 11.4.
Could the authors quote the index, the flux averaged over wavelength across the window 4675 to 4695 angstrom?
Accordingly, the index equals 11.4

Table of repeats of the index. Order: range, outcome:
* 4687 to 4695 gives 11.4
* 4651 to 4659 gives 11.3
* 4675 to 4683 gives 11.4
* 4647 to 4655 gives 11.4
